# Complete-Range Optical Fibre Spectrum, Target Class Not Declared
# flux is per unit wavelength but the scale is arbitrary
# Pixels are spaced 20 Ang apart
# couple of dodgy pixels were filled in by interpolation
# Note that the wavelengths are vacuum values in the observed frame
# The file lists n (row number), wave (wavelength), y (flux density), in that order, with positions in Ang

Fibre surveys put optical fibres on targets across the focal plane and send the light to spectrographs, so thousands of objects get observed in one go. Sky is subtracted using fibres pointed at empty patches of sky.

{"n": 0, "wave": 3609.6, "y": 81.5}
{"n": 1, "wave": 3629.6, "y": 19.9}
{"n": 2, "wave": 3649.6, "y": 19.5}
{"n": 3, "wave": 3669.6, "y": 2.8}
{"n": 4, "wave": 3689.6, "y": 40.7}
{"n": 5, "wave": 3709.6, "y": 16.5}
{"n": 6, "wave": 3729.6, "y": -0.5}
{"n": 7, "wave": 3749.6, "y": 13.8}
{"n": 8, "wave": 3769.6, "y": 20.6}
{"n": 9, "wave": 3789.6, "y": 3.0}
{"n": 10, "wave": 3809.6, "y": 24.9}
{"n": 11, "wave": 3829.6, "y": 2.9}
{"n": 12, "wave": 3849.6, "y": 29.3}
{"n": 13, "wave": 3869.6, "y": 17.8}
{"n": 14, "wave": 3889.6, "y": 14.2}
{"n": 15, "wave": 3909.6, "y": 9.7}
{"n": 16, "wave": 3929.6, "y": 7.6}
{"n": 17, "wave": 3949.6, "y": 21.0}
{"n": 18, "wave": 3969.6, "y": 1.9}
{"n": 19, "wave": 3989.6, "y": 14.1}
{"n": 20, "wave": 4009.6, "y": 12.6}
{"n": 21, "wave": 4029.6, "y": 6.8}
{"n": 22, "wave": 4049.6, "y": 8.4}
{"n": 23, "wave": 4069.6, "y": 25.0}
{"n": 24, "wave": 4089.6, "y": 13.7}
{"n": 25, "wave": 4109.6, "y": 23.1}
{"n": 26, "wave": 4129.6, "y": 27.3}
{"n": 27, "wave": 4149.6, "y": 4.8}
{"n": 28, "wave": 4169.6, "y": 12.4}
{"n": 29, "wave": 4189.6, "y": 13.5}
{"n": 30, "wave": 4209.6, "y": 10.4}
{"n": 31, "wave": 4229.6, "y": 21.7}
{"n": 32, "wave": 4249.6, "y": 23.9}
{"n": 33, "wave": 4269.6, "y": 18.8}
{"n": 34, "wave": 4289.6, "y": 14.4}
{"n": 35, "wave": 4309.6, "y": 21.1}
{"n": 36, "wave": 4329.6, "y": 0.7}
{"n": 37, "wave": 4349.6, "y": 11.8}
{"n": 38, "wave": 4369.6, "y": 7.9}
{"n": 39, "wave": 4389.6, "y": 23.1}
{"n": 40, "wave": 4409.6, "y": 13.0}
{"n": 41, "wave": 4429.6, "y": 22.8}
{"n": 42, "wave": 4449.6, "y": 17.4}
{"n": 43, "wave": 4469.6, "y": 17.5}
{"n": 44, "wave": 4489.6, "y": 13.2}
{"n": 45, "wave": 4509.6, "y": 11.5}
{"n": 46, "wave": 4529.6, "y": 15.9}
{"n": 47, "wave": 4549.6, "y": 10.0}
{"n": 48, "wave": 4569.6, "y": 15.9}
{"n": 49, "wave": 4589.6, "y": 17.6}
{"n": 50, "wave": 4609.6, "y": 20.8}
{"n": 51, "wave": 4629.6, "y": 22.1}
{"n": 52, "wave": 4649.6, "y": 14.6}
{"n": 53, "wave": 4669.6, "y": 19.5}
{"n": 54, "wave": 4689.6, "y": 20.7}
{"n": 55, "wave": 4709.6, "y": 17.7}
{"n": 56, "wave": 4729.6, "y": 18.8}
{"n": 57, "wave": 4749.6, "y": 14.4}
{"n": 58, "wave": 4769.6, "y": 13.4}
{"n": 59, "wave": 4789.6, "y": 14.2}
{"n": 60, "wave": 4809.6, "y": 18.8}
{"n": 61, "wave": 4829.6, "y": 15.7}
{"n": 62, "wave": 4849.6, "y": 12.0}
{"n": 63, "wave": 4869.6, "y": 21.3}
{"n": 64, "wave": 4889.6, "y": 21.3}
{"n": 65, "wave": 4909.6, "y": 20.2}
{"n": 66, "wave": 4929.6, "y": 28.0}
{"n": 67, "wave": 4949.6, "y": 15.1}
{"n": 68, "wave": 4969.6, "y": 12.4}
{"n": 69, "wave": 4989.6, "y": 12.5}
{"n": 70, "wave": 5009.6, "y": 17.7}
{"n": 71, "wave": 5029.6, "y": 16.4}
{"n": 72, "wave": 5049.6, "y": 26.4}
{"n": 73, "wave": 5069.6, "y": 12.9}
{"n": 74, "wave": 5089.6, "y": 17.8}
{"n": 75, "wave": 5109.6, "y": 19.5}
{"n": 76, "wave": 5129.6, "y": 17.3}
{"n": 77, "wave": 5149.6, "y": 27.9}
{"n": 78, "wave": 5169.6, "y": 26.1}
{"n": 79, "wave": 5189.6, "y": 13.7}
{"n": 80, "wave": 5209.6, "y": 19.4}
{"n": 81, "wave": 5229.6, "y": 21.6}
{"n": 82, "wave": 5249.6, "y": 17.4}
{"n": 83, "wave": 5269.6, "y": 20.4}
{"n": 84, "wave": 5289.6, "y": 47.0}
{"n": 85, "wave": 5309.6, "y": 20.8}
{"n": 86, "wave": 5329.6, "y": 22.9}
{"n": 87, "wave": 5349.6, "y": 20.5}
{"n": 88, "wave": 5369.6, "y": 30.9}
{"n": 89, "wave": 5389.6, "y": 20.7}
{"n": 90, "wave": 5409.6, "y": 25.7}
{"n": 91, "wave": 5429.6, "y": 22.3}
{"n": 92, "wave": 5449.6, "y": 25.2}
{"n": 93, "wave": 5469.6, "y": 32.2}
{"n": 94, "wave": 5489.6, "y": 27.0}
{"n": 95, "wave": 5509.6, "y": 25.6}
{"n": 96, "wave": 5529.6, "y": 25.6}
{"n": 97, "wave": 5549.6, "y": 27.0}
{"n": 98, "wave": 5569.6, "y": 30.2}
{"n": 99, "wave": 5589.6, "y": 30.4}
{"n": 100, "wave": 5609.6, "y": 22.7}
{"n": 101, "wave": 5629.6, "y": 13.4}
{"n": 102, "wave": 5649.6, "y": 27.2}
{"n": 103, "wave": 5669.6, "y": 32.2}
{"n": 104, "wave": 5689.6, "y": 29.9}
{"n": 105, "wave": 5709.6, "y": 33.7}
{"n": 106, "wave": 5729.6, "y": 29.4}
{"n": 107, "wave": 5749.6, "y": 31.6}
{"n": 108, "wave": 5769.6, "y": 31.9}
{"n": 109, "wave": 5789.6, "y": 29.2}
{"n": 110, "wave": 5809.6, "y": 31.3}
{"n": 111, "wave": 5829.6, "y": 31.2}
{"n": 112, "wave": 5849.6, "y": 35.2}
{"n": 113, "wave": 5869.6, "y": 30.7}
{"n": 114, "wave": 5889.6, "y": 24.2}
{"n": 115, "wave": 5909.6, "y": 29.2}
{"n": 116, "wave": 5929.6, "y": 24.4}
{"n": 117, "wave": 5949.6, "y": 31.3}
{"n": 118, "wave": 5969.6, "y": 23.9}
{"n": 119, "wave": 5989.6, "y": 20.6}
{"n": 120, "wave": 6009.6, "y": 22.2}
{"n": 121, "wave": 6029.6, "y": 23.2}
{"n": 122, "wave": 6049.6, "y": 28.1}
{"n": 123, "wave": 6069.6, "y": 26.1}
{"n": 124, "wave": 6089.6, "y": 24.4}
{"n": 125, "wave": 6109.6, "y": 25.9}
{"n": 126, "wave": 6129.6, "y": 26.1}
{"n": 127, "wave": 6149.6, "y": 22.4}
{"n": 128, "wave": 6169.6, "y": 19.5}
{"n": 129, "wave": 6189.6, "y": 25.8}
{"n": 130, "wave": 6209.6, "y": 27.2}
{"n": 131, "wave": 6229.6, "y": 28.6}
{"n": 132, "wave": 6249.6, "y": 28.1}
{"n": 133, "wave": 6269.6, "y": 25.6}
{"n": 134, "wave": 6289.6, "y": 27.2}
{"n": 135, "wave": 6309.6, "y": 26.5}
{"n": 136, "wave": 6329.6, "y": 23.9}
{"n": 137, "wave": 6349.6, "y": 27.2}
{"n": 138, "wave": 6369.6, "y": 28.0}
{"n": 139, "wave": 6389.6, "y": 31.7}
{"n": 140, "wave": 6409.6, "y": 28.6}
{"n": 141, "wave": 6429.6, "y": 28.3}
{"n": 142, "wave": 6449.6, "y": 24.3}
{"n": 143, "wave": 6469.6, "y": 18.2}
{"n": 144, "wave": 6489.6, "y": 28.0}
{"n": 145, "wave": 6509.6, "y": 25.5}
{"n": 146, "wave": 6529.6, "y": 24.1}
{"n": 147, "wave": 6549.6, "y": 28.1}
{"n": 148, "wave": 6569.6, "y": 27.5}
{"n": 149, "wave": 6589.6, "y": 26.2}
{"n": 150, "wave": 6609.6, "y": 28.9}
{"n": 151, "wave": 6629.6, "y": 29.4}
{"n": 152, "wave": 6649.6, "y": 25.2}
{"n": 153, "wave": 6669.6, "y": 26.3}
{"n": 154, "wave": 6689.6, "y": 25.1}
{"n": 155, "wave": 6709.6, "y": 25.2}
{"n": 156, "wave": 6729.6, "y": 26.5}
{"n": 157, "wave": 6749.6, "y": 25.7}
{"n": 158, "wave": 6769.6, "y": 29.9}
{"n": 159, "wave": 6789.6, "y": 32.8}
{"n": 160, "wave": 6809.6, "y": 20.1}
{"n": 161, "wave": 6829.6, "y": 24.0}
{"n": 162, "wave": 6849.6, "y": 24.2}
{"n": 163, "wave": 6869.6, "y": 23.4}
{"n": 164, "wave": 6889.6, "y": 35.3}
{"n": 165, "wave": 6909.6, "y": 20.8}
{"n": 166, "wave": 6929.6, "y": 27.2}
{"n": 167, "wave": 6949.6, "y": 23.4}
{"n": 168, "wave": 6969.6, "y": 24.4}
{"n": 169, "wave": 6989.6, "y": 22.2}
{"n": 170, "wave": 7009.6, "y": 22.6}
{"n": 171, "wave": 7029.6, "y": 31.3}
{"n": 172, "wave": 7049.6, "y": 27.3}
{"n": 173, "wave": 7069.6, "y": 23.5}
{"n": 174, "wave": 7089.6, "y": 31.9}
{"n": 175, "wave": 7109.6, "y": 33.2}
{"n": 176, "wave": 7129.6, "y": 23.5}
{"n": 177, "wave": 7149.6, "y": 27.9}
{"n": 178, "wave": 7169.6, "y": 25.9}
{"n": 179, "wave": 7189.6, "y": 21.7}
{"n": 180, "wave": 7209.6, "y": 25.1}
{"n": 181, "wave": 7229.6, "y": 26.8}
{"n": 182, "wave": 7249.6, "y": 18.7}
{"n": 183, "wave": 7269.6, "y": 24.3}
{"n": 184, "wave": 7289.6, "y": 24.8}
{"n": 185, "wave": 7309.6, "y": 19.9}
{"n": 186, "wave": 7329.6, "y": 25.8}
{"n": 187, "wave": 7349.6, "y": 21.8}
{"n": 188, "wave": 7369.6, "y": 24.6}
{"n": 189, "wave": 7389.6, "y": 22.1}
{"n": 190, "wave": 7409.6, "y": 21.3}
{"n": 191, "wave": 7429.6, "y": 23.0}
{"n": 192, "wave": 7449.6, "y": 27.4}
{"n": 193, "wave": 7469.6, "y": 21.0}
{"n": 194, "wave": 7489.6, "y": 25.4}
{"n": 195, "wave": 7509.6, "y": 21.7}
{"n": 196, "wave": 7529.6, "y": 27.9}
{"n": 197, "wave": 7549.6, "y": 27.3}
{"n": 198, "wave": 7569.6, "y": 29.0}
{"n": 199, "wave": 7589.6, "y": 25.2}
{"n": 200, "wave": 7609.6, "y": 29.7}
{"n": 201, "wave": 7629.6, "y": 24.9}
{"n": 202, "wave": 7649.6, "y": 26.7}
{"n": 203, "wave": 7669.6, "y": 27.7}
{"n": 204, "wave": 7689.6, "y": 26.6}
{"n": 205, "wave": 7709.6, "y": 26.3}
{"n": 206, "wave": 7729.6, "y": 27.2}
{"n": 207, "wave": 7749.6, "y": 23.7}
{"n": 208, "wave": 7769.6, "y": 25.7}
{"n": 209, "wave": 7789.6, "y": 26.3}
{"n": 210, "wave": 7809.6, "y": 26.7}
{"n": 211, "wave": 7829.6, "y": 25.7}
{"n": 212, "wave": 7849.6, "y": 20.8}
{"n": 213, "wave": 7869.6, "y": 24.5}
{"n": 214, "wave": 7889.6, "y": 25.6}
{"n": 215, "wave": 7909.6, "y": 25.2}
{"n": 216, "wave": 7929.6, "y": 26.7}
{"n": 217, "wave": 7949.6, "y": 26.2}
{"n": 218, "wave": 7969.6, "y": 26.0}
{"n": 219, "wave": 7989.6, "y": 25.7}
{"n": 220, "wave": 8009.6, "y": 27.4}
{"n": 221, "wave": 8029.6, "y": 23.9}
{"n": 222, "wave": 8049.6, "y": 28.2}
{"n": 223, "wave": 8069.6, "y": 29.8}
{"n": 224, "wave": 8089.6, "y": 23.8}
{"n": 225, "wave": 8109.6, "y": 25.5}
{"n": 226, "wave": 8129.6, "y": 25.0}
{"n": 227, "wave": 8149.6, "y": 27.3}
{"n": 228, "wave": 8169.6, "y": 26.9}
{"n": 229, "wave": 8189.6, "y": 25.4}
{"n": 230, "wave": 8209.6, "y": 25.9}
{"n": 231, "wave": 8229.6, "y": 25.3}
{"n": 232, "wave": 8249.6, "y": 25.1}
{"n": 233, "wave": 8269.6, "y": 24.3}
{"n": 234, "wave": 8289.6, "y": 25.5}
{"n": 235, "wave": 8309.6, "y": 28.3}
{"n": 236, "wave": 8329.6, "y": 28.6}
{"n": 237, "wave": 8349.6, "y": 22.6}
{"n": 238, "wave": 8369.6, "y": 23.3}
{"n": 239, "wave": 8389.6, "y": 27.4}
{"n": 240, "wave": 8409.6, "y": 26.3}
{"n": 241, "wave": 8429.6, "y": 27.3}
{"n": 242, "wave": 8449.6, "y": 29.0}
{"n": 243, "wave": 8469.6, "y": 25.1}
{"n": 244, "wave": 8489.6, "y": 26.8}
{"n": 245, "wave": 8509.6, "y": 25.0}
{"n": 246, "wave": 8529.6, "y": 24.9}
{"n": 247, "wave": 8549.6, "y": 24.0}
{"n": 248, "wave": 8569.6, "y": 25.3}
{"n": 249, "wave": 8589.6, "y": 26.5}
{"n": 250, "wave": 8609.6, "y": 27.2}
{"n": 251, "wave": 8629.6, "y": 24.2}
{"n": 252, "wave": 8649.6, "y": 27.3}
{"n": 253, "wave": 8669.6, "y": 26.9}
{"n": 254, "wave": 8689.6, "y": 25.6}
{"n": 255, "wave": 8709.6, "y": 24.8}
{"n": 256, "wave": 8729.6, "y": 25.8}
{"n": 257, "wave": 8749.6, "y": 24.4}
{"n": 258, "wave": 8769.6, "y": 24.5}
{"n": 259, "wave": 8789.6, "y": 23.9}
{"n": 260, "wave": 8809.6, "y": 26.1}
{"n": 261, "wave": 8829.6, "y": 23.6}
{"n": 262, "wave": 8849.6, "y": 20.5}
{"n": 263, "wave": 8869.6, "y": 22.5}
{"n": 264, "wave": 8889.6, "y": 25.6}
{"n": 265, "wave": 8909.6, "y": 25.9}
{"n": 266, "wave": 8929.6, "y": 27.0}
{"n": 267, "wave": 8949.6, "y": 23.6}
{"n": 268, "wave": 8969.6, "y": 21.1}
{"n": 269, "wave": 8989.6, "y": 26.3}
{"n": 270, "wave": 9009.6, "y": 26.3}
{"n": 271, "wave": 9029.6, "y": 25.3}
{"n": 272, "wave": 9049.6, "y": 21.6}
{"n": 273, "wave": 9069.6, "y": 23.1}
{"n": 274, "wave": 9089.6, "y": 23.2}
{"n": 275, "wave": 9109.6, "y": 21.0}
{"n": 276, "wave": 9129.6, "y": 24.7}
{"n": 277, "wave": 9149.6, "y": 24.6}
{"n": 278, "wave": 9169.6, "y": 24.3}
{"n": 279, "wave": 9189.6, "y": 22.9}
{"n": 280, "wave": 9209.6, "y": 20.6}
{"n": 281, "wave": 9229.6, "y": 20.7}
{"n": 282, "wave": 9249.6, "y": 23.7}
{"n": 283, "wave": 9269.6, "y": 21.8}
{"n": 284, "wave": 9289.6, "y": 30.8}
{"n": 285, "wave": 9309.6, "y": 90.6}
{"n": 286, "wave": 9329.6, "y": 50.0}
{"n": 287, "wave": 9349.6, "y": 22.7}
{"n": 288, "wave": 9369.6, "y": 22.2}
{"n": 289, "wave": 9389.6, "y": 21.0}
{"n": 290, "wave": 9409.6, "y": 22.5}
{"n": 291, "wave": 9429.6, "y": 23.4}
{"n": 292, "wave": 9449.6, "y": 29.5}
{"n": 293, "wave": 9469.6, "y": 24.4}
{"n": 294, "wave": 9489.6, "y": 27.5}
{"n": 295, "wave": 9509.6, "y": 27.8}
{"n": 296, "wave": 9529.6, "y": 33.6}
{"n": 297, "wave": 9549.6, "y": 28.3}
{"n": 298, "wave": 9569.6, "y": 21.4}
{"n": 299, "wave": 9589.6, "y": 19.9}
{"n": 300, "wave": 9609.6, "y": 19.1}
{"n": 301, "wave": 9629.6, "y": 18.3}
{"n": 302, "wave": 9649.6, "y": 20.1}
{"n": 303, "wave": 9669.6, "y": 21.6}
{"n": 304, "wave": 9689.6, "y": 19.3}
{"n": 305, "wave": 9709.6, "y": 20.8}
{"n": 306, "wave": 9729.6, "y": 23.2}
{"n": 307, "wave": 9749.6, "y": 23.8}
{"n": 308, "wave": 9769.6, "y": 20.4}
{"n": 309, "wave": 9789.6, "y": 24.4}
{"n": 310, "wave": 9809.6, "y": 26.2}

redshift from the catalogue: 0.417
